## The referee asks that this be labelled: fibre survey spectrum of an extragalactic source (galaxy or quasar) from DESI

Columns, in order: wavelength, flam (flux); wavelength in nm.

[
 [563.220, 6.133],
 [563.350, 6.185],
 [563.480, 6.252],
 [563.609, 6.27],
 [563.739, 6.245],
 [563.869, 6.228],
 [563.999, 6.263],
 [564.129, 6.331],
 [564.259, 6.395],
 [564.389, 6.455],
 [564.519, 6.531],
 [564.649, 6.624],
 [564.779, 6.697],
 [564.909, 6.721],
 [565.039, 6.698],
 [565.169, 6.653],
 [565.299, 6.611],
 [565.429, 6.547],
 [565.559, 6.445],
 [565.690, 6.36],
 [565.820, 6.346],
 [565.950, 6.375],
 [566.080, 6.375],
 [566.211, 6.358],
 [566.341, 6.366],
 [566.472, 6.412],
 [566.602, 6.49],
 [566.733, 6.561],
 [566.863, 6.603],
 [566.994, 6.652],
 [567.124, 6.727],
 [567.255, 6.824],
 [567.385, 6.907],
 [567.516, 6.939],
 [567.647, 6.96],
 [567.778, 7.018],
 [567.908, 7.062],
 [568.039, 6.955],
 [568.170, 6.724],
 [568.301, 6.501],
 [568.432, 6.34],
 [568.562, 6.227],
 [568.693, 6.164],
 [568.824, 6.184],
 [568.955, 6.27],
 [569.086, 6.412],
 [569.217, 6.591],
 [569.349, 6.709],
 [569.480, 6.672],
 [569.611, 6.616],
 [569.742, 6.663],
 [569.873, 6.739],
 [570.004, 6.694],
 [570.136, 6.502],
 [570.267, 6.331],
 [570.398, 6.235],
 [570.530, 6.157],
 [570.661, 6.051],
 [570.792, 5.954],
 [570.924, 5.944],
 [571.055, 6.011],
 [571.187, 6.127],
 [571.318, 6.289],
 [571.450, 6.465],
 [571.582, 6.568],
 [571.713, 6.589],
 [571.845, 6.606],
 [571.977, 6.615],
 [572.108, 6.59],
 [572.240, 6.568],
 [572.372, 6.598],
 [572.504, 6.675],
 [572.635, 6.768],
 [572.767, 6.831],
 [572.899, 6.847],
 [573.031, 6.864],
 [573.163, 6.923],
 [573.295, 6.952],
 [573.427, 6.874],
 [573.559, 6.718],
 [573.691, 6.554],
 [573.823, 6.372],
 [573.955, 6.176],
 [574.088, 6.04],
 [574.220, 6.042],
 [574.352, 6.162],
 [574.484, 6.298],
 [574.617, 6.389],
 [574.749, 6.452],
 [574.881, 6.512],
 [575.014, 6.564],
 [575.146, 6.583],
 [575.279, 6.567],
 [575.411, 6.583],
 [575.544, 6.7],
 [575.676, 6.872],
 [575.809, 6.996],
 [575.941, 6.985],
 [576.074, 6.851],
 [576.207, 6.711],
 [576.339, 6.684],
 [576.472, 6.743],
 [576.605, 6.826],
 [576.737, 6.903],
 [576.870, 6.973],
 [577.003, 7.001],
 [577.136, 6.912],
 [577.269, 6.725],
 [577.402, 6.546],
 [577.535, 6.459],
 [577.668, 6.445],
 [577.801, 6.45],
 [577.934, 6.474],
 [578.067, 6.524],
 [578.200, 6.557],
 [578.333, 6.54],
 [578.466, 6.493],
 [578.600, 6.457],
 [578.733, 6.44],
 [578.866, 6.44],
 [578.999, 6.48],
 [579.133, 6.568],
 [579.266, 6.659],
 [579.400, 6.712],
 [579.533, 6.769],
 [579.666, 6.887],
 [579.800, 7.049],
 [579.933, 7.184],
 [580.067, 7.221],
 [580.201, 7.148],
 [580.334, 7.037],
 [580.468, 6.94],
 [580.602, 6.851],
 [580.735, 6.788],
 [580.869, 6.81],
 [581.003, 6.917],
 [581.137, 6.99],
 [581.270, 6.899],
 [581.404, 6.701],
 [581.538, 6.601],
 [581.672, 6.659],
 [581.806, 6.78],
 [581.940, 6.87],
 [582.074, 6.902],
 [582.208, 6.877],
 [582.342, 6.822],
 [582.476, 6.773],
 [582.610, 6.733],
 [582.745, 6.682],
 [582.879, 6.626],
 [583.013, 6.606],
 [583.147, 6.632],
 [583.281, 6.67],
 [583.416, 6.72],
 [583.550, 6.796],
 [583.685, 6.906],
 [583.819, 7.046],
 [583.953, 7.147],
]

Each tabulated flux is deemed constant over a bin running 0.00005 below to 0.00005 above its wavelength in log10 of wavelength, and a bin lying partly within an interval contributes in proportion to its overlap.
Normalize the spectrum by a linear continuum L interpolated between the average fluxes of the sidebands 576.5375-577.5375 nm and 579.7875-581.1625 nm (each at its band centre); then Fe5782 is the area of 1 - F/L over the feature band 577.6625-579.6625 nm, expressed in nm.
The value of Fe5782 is 0.10 nm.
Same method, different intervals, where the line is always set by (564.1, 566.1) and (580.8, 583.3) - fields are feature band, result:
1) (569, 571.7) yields 0.08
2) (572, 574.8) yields 0.03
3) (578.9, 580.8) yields -0.04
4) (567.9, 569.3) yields 0.02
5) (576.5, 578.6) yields 0.02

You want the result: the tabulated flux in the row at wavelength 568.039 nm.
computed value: 6.955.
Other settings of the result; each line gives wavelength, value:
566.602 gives 6.49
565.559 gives 6.445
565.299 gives 6.611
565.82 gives 6.346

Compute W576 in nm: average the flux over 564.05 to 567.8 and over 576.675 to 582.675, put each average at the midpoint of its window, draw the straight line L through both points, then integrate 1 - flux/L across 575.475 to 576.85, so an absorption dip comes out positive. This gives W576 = -0.02 nm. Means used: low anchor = 6.58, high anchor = 6.75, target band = 6.83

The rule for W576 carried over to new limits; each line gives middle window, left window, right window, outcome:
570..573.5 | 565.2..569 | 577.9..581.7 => 0.07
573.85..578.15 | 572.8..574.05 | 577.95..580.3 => 0.06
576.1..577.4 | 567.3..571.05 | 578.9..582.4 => -0.02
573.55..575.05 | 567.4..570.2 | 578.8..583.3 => 0.08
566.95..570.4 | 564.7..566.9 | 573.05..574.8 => -0.07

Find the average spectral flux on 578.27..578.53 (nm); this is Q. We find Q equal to 6.52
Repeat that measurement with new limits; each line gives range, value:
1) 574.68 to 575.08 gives 6.51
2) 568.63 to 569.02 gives 6.21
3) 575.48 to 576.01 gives 6.89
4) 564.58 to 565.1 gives 6.69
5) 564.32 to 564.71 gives 6.53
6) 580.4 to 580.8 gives 6.86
